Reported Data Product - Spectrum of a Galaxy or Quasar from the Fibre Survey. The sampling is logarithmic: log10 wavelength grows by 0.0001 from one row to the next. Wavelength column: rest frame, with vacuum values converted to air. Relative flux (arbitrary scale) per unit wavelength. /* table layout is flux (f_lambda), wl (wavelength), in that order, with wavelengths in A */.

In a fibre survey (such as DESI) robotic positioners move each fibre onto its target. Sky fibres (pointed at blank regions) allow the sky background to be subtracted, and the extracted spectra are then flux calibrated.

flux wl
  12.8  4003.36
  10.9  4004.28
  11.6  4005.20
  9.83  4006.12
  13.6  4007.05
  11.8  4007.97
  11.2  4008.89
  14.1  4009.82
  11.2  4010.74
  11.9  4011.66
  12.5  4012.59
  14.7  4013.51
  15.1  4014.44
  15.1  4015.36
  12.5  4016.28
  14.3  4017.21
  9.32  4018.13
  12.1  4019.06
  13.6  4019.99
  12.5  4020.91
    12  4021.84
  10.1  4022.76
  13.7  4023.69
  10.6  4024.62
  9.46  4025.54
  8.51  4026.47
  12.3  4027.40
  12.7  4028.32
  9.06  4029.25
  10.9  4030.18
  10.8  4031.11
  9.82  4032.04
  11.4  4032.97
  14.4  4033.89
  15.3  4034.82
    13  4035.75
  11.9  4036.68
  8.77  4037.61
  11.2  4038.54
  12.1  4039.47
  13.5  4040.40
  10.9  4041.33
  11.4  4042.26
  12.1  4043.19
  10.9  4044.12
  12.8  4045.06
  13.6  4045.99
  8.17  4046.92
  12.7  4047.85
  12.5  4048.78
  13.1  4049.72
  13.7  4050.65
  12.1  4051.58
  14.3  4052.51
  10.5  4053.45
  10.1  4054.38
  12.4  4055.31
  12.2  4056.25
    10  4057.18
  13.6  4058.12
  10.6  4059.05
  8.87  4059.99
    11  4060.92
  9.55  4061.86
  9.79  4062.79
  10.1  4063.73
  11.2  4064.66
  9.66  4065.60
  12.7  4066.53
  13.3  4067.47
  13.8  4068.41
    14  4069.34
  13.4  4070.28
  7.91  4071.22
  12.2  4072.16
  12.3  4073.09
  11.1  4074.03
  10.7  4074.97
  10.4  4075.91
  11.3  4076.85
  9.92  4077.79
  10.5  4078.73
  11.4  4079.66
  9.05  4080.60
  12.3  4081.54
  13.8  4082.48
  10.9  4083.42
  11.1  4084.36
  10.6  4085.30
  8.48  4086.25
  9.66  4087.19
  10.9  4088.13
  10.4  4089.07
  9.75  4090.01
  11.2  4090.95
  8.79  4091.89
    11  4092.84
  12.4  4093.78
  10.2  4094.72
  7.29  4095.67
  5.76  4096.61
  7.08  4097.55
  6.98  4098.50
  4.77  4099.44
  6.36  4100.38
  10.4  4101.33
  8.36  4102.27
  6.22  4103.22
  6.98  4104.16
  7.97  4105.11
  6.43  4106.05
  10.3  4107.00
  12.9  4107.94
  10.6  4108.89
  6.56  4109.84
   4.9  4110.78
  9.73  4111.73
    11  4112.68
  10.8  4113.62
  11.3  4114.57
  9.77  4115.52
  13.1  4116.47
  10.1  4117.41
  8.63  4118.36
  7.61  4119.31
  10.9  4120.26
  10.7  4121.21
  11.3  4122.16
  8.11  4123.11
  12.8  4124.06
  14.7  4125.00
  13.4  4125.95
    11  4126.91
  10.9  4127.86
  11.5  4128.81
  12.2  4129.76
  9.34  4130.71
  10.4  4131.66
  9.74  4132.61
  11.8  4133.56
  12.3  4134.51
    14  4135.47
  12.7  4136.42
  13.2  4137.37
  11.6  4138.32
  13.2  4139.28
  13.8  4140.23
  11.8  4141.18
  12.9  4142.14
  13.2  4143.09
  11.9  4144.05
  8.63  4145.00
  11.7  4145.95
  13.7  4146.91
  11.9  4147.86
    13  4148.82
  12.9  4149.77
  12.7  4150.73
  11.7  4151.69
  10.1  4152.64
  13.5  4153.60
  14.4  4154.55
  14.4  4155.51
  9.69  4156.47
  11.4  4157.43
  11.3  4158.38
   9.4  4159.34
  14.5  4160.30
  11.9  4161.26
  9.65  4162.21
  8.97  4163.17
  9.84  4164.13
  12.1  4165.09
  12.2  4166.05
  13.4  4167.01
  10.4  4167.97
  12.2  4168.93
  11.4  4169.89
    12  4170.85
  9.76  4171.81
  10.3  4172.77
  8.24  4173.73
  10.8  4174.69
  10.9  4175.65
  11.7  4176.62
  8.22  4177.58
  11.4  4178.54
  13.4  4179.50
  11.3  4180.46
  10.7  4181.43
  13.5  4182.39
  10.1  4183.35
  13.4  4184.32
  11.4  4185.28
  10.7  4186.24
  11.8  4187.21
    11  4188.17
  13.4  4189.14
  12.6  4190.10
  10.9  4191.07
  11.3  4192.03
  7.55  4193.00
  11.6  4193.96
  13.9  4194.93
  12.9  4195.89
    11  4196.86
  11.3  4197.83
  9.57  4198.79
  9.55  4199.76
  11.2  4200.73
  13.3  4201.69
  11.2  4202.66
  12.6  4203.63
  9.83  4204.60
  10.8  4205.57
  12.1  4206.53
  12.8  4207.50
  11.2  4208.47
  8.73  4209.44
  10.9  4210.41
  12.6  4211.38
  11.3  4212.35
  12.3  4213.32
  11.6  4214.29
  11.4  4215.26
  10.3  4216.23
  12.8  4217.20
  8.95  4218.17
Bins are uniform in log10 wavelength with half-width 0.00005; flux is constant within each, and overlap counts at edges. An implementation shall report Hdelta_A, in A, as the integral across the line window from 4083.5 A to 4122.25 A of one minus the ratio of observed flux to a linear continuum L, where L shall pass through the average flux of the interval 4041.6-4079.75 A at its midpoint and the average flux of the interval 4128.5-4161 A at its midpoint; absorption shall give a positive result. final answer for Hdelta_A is 8.4 A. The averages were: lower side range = 11.5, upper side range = 12.1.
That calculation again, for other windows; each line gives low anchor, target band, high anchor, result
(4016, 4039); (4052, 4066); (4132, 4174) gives 0.9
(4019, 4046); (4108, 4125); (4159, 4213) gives 2.0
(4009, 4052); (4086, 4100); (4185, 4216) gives 3.4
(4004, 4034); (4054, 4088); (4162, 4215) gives 1.7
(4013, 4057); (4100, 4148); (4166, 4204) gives 3.7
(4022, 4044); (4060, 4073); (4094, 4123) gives -1.3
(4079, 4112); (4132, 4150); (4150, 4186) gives -2.9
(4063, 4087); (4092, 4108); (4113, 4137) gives 4.3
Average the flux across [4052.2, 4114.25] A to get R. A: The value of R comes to 10.1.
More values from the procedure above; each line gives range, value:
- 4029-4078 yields 11.6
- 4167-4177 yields 10.9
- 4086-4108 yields 8.7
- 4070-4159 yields 10.7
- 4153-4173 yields 11.6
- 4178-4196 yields 11.7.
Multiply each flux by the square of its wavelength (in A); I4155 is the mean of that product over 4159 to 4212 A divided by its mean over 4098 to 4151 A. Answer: 1.1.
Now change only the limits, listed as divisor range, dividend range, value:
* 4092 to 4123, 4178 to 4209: 1.34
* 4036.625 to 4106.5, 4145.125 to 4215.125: 1.14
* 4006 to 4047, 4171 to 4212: 1.02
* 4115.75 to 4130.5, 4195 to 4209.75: 1.06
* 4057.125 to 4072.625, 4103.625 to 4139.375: 0.97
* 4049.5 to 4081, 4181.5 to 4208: 1.08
